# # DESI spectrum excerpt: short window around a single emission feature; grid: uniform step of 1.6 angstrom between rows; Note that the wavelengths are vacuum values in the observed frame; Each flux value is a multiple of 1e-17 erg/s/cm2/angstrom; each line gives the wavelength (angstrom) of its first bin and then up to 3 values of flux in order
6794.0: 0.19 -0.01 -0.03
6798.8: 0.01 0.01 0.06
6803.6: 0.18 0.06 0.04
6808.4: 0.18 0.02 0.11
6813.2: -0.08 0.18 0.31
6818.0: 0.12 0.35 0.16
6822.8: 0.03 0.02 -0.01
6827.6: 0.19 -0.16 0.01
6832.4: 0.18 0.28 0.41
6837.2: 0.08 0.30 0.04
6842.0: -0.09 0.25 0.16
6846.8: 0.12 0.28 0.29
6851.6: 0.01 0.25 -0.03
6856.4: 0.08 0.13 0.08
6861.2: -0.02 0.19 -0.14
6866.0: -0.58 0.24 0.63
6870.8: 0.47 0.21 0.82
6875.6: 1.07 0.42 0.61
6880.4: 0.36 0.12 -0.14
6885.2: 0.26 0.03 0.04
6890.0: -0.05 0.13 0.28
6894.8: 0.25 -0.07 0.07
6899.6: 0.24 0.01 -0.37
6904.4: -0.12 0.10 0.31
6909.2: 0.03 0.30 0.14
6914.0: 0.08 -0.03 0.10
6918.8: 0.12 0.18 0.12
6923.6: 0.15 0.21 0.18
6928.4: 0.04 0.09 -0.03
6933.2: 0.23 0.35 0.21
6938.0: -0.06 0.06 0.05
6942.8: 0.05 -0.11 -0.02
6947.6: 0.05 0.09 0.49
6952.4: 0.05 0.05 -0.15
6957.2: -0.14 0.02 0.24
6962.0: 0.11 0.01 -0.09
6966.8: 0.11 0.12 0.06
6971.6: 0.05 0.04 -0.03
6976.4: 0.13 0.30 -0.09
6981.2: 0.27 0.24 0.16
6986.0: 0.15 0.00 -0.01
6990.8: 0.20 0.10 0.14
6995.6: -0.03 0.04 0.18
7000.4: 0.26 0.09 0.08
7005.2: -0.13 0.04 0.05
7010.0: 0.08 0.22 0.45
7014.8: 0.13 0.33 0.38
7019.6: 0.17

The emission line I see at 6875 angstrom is [O II] 3727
